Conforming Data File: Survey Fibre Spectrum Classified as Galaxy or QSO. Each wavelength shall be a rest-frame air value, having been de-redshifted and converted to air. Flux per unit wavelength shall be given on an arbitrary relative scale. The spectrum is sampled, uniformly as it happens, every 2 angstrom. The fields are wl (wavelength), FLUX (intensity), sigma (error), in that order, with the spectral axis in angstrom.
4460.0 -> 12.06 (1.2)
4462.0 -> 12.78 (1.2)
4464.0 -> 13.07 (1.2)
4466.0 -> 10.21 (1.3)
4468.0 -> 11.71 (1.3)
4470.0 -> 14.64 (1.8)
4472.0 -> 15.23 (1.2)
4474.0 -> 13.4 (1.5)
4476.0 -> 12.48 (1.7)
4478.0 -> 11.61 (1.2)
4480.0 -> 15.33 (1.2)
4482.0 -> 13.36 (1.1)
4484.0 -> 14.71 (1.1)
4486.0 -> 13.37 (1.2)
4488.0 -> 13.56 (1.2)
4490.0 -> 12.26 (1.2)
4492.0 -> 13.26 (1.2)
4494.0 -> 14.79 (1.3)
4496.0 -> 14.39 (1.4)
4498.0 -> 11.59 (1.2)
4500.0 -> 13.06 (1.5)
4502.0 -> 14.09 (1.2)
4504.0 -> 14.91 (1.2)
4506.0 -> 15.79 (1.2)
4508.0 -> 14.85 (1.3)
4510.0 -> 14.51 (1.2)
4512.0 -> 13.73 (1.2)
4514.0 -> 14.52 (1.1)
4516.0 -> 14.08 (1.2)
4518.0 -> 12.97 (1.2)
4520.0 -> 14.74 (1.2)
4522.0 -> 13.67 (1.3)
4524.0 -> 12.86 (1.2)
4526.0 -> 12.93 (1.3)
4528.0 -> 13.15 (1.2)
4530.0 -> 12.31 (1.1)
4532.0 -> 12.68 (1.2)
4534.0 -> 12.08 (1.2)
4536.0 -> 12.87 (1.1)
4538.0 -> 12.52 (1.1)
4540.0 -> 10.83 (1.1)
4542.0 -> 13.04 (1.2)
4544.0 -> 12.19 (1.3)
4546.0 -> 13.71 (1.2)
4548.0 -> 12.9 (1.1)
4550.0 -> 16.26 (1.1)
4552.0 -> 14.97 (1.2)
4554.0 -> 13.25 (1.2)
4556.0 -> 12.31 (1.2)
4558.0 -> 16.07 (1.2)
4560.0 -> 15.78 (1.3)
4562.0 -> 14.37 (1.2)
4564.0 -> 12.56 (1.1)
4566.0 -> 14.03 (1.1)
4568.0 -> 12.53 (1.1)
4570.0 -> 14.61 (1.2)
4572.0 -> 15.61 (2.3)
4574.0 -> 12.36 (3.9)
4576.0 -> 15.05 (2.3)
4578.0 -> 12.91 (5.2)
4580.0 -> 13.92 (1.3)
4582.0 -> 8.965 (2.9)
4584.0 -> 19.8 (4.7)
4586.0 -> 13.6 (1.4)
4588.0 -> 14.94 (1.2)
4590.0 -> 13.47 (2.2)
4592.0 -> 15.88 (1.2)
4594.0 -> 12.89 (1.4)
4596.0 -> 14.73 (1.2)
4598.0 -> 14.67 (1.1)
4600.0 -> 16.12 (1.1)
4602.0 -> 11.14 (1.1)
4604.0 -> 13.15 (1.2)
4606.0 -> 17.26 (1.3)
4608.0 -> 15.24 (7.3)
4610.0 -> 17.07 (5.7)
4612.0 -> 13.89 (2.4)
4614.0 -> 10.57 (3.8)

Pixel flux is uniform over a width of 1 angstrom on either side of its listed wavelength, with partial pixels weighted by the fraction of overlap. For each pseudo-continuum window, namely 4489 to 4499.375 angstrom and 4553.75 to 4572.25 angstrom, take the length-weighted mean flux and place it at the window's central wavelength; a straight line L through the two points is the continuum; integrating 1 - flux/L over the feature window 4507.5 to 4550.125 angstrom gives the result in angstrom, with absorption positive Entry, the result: 1.3 angstrom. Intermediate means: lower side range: 13.3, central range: 13.3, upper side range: 14.1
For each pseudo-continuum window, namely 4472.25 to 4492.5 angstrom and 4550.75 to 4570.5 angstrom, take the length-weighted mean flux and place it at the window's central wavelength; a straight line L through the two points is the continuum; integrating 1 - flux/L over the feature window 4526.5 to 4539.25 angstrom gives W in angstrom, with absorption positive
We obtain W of 1.2 angstrom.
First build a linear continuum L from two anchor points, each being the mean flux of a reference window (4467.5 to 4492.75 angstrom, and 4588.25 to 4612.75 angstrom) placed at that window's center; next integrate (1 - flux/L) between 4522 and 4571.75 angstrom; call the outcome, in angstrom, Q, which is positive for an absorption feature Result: 2.6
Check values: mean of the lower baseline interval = 13.5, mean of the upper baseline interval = 14.6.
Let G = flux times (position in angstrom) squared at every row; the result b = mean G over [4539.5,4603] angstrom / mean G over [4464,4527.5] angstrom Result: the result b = 1.06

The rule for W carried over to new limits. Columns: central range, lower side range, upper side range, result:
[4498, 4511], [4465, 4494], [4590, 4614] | -0.75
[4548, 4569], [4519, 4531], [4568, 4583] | -1.37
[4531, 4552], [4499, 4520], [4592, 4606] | 1.82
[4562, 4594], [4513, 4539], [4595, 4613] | 0.62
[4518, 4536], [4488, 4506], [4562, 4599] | 1.00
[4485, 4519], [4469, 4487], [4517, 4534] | -1.08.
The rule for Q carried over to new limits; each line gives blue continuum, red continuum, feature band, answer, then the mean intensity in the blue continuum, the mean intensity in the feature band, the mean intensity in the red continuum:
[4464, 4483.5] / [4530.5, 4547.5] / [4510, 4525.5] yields -1.35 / 13.1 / 13.8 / 12.5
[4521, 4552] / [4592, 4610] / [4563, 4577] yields 0.03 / 13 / 13.8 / 14.6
